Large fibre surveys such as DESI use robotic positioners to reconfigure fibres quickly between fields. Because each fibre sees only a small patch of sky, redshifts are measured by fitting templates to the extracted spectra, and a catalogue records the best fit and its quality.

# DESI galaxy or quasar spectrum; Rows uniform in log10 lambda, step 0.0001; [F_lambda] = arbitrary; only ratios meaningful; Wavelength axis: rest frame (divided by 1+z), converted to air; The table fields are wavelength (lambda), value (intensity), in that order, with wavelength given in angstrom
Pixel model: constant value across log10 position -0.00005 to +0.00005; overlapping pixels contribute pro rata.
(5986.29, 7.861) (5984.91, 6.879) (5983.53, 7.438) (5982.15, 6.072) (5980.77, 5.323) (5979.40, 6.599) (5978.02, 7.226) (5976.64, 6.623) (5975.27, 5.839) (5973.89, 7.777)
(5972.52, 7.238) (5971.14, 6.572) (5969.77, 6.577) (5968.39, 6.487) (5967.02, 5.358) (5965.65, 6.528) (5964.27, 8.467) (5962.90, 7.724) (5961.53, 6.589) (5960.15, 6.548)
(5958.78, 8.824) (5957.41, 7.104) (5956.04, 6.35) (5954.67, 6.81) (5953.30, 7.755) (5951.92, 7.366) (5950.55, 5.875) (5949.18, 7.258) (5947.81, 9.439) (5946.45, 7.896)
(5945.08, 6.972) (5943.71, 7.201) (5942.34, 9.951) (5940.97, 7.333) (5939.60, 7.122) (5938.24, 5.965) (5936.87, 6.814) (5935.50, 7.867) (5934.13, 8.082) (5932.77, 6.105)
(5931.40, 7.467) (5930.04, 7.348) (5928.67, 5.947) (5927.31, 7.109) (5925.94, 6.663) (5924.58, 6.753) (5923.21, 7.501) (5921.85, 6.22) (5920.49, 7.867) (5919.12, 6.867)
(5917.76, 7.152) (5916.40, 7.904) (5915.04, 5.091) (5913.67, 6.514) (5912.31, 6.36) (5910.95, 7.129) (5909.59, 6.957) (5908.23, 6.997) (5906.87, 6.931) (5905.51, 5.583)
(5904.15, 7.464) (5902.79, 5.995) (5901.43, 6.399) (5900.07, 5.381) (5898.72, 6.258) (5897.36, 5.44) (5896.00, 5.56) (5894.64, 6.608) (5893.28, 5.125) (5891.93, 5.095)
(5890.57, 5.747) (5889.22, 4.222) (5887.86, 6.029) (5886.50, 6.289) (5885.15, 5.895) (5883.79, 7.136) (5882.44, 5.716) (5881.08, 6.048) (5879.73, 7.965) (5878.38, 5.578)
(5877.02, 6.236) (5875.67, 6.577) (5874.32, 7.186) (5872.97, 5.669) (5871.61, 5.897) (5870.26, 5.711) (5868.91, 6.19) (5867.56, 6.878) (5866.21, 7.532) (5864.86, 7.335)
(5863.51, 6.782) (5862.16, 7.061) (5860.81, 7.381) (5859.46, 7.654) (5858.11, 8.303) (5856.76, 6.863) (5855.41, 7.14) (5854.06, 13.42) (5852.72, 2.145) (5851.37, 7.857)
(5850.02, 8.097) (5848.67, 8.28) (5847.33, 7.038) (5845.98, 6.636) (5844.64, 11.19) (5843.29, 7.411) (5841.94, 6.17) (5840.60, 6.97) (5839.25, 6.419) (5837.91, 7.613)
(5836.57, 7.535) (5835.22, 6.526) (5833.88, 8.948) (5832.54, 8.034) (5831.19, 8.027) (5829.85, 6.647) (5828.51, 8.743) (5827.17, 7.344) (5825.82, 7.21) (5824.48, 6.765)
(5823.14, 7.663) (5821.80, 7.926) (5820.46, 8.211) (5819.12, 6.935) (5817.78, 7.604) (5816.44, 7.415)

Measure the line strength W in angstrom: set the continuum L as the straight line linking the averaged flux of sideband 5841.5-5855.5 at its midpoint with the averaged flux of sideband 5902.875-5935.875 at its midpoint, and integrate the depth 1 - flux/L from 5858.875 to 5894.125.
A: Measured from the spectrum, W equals 5.3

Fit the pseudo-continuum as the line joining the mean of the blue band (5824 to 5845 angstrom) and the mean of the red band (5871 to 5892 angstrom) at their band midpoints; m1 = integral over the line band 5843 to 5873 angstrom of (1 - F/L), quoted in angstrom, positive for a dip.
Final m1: -2.27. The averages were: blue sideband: 7.55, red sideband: 6.11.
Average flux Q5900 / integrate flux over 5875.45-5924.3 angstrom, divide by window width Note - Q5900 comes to 6.33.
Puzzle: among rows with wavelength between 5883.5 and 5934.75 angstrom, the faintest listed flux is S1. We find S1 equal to 4.222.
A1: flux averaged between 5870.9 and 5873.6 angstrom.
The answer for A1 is 5.77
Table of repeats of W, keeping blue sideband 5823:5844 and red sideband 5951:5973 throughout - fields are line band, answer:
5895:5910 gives 1.9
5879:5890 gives 1.6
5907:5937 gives 0.7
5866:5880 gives 1.6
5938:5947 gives -0.6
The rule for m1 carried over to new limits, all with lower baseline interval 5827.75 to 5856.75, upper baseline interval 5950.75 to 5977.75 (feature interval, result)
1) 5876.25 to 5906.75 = 5.6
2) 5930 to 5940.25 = 0.1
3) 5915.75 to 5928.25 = 0.2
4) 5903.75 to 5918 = 1.1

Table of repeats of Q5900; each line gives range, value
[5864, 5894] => 6.19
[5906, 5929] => 6.82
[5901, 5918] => 6.64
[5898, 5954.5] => 6.99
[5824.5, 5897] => 6.93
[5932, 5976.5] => 7.17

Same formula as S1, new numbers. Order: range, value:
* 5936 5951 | 5.875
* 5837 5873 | 2.145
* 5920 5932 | 5.947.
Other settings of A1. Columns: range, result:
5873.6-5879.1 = 6.41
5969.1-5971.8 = 6.59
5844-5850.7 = 8.24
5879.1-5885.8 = 6.54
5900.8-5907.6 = 6.48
